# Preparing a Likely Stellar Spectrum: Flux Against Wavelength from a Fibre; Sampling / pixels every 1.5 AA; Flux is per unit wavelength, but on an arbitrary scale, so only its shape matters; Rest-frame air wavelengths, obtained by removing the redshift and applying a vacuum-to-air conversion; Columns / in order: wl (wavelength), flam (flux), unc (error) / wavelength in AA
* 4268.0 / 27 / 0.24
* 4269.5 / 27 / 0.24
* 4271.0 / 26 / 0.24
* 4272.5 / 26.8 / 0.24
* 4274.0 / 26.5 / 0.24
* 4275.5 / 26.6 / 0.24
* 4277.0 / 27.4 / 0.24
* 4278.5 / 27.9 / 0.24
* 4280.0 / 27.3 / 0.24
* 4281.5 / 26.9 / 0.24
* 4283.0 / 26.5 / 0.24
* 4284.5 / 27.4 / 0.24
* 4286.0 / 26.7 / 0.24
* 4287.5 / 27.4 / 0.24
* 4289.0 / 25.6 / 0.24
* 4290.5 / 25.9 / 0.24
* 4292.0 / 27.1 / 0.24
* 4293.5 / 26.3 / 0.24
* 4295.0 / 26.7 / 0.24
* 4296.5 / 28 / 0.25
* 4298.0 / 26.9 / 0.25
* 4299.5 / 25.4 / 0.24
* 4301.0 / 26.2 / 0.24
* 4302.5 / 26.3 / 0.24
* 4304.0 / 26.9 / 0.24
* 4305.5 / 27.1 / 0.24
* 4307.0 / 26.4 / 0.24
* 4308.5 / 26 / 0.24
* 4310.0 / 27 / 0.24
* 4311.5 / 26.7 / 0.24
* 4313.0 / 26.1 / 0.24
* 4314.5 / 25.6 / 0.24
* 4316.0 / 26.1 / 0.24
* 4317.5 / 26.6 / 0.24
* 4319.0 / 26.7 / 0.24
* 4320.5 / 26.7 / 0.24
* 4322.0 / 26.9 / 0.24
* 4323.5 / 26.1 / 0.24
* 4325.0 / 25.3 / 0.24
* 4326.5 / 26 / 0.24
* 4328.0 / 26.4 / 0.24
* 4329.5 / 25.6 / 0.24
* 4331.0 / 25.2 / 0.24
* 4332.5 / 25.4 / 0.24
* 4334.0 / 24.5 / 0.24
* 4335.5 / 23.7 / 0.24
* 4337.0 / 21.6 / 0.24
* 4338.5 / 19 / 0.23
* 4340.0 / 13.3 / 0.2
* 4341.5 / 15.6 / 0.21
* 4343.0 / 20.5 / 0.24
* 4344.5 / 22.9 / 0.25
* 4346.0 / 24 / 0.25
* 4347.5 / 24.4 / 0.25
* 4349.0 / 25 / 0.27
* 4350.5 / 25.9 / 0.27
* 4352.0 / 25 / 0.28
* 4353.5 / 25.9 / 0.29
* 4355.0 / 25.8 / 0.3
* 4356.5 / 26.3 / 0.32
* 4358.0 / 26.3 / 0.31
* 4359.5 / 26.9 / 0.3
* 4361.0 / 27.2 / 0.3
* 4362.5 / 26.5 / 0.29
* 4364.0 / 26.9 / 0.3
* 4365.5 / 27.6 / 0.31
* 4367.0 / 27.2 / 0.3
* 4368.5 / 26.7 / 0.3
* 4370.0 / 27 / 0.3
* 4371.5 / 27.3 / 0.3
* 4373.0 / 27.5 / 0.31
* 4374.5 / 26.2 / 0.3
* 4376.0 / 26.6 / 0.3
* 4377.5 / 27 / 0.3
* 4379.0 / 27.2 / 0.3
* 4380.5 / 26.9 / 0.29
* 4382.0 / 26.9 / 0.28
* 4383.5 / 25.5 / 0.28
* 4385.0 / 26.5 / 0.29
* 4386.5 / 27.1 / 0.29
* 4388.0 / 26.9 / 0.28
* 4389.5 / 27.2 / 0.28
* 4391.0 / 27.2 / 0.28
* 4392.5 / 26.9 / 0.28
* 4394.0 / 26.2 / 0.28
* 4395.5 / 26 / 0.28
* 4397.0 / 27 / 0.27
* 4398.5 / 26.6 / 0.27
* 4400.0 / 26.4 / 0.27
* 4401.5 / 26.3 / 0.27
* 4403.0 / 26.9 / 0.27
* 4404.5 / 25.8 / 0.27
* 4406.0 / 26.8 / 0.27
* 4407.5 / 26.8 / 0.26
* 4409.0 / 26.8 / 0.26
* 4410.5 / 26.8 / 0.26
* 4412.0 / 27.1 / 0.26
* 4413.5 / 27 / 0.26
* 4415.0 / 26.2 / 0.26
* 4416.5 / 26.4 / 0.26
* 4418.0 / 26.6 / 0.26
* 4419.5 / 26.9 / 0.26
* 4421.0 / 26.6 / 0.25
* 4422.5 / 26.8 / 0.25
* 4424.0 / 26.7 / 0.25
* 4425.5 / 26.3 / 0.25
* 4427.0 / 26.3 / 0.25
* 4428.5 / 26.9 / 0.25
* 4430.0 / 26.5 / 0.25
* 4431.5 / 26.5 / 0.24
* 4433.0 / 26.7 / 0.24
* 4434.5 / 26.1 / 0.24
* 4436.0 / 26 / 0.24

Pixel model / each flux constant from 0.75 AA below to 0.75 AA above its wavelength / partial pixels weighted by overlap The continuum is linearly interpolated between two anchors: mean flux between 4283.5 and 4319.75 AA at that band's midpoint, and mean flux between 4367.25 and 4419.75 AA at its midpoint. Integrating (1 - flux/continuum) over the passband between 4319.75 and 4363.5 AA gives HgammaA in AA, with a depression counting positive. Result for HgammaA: 3.8 AA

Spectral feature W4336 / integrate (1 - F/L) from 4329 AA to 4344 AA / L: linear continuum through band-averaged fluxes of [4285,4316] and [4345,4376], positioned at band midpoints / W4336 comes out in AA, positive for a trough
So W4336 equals 2.83 AA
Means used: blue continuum 26.5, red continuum 26.3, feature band 21.4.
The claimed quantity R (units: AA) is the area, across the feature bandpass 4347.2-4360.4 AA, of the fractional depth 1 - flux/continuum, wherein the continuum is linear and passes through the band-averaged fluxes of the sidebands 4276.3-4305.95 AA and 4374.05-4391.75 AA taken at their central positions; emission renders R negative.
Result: 0.5 AA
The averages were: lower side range 26.8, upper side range 26.8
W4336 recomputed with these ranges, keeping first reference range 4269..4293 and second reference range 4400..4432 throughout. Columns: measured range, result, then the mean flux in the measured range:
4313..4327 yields 0.28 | 26.2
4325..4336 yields 0.59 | 25.3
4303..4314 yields 0.08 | 26.6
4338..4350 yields 2.69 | 20.7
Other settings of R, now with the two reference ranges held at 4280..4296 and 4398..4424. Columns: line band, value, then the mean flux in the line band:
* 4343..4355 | 1.0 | 24.5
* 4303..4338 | 1.2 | 25.8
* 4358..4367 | -0.1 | 27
